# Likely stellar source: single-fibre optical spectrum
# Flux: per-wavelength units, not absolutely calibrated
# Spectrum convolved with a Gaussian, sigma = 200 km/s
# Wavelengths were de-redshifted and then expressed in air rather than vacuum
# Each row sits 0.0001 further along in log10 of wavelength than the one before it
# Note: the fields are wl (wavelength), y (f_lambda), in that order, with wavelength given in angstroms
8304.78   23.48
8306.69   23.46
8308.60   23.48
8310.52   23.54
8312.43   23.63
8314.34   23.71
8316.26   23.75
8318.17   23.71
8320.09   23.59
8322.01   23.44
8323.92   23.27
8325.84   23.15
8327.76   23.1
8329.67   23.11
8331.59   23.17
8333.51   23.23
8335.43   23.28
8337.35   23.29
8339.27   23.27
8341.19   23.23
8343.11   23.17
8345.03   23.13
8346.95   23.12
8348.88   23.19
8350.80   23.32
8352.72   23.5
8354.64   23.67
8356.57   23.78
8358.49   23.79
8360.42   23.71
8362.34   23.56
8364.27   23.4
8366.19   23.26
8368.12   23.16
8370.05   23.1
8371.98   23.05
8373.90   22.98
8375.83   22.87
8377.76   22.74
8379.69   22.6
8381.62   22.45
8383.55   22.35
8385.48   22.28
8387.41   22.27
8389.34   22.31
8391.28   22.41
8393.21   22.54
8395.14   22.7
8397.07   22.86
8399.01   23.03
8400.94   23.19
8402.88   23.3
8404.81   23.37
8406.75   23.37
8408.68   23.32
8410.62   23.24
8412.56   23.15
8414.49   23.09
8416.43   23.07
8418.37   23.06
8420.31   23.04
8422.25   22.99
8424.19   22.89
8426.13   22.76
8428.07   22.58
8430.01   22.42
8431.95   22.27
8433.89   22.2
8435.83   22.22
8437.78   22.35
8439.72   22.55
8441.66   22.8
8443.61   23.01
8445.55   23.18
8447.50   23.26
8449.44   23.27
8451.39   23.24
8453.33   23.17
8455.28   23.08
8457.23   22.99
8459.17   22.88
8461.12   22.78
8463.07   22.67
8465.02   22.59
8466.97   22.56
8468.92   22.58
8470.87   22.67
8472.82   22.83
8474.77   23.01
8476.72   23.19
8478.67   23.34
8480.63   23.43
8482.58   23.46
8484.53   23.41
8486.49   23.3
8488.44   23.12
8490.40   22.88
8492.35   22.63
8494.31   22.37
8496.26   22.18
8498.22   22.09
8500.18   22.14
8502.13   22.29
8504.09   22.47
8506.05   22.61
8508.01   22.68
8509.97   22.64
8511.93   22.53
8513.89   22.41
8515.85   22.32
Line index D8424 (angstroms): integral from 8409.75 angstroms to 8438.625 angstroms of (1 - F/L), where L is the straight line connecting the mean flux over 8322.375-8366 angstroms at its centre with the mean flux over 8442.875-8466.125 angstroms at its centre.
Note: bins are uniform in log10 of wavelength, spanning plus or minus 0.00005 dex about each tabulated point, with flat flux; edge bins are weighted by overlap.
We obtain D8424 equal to 0.4 angstroms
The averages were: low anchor 23.3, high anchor 23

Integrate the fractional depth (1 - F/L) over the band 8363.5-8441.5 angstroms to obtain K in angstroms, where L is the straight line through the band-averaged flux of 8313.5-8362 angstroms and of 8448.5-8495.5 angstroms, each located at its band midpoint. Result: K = 1.25 angstroms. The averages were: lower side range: 23.4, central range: 22.8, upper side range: 23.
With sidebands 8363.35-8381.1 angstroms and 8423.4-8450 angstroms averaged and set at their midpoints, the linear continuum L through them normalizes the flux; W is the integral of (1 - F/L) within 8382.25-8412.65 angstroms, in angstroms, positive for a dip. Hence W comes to 0.1 angstroms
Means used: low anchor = 23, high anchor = 22.7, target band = 22.8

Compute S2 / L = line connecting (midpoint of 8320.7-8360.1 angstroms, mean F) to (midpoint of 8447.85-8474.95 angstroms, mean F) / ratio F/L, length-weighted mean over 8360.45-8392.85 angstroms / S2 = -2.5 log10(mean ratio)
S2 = 0.02 mag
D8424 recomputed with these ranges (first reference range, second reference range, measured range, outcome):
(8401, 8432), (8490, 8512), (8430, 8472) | 0.03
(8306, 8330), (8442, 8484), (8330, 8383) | 0.30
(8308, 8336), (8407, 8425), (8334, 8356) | 0.04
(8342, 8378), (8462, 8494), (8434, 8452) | 0.18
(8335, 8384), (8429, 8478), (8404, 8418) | -0.15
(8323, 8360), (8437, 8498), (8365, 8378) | 0.10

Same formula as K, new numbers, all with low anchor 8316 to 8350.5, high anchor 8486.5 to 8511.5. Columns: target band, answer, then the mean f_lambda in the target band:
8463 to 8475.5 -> 0.0 angstroms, 22.7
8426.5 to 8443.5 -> 0.3 angstroms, 22.5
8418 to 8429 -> 0.0 angstroms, 22.9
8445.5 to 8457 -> -0.2 angstroms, 23.2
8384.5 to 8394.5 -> 0.3 angstroms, 22.4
